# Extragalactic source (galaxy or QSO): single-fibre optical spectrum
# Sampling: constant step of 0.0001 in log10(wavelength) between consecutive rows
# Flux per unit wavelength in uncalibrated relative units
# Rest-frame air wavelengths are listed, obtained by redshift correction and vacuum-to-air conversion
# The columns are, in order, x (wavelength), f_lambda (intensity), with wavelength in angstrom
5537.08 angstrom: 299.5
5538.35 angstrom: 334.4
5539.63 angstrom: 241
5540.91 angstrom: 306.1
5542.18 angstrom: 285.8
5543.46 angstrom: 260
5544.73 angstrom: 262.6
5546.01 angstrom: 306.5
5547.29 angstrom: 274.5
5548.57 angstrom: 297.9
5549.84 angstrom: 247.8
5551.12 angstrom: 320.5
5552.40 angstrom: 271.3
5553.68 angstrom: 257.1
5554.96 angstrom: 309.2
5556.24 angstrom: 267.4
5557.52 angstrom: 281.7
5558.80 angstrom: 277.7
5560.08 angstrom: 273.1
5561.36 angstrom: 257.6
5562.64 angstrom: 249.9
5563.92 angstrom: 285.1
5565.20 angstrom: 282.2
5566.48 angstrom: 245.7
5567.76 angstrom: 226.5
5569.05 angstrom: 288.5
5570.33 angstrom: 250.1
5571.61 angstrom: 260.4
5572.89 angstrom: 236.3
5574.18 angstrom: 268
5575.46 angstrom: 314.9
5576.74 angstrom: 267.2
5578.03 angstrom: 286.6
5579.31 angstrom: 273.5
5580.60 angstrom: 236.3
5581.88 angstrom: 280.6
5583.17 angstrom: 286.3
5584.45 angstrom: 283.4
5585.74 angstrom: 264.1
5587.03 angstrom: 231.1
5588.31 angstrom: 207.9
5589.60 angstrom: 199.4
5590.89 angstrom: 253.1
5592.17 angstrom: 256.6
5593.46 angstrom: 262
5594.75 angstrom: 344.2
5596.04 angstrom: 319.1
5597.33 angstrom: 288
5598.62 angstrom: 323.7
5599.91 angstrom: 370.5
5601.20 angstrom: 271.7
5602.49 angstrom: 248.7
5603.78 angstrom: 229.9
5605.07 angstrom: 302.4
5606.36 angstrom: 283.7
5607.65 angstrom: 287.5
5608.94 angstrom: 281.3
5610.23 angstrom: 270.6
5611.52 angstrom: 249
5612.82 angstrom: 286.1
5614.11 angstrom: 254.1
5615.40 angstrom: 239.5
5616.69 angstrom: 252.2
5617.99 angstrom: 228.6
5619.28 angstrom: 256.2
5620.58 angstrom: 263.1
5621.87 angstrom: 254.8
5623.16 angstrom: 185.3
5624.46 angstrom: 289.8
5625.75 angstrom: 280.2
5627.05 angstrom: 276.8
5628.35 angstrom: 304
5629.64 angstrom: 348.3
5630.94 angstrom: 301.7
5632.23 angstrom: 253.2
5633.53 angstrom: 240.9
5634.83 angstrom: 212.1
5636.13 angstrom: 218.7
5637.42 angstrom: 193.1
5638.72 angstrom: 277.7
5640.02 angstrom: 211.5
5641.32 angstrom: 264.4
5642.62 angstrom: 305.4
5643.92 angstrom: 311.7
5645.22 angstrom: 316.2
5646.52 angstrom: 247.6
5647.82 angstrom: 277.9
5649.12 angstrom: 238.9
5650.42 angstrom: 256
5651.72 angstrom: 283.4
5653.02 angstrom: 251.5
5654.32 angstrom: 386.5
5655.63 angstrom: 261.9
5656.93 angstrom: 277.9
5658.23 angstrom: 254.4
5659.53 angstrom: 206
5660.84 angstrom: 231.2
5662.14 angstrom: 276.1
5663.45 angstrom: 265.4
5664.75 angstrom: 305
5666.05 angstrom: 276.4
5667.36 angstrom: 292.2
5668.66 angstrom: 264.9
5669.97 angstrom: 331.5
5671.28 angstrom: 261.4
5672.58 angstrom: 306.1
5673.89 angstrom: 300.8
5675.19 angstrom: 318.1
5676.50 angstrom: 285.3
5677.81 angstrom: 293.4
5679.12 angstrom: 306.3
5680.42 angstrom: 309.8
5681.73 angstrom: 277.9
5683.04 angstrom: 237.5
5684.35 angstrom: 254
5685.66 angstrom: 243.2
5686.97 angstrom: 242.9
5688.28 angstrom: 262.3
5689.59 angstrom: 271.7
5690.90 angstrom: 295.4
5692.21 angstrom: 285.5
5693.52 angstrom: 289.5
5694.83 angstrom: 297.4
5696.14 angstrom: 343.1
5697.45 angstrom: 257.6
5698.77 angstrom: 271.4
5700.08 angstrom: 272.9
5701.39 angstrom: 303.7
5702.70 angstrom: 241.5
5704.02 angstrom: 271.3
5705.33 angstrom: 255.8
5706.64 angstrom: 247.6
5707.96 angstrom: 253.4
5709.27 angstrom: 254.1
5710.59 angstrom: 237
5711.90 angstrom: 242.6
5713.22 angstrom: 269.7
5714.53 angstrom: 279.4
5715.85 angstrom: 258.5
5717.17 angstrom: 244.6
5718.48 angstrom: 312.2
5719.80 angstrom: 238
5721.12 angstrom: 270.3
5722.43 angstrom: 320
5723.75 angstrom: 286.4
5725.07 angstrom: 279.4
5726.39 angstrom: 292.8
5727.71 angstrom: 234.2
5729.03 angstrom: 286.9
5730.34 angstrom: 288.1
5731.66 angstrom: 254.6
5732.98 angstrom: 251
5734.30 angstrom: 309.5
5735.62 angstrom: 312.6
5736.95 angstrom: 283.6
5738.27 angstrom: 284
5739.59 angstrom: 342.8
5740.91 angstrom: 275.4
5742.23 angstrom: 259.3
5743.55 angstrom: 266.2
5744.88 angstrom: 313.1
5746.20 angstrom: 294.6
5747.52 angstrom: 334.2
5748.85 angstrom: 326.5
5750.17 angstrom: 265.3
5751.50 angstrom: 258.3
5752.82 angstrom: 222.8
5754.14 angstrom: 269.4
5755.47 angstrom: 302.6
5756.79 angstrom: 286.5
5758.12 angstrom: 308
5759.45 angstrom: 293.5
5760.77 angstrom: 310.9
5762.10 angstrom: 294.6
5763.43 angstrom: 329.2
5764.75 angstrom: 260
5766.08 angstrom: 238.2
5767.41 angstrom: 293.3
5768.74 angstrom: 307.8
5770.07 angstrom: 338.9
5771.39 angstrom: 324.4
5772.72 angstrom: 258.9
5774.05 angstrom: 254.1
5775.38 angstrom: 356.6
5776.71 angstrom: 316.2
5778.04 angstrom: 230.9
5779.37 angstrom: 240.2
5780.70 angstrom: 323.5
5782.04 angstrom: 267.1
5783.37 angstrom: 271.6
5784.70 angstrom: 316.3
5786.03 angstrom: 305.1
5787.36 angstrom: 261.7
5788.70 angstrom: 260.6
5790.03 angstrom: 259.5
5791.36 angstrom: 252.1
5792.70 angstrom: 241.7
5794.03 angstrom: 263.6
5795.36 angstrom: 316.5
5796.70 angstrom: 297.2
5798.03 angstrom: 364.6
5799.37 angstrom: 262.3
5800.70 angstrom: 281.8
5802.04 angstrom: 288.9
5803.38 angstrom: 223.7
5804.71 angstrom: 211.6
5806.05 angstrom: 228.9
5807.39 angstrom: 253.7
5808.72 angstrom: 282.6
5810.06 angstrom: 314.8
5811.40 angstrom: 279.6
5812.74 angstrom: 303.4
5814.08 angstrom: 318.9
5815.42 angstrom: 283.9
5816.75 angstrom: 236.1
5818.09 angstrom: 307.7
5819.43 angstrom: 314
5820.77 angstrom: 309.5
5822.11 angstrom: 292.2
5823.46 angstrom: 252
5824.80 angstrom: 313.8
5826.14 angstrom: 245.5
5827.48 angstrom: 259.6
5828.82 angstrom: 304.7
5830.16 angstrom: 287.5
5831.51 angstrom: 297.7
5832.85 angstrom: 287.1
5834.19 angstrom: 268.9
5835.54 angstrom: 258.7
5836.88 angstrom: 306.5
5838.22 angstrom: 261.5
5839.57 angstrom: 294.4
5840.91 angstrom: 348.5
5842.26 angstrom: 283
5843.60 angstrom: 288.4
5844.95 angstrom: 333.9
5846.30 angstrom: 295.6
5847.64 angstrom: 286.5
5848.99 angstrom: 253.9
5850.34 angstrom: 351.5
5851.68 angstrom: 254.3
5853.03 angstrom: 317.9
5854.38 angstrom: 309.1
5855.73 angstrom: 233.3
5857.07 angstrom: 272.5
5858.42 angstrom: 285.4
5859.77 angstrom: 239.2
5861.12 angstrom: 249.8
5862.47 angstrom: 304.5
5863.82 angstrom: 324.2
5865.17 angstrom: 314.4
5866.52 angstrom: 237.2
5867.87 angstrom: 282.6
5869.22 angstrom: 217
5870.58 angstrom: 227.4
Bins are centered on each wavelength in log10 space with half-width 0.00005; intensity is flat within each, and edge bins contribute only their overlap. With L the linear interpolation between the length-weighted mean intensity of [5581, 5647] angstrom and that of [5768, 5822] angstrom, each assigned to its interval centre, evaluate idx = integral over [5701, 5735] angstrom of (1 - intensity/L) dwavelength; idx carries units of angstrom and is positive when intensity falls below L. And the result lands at 1.04 angstrom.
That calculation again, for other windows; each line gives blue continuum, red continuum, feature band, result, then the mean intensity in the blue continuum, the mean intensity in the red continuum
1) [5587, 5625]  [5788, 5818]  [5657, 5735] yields -1.08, 267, 275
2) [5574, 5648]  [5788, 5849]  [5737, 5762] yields -1.05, 269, 282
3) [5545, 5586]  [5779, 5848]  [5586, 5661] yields 2.19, 273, 283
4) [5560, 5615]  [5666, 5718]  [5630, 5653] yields 1.06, 270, 275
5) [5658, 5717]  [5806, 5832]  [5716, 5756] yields -0.65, 273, 285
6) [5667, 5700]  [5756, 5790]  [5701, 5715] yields 1.31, 284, 289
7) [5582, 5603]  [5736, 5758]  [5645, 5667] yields 0.77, 276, 287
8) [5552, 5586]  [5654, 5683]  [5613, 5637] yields 1.62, 270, 284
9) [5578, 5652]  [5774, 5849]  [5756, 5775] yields -0.96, 267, 283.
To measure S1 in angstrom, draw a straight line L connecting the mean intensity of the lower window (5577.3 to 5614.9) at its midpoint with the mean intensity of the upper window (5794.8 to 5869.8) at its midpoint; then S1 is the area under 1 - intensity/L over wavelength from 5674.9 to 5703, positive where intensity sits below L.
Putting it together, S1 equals -0.26 angstrom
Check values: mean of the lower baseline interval 273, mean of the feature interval 280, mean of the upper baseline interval 284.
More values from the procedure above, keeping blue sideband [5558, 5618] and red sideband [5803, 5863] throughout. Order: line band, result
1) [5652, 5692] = -0.7 angstrom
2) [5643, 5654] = -0.2 angstrom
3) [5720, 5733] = 0.0 angstrom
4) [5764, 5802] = -0.6 angstrom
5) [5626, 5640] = 0.6 angstrom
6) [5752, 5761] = -0.1 angstrom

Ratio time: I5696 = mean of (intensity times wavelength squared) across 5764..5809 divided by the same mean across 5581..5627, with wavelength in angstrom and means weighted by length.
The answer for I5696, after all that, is 1.11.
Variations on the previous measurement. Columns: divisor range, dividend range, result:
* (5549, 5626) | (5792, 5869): 1.15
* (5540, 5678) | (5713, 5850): 1.11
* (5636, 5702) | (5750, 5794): 1.06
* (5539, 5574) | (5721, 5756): 1.12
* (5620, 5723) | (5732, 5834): 1.09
